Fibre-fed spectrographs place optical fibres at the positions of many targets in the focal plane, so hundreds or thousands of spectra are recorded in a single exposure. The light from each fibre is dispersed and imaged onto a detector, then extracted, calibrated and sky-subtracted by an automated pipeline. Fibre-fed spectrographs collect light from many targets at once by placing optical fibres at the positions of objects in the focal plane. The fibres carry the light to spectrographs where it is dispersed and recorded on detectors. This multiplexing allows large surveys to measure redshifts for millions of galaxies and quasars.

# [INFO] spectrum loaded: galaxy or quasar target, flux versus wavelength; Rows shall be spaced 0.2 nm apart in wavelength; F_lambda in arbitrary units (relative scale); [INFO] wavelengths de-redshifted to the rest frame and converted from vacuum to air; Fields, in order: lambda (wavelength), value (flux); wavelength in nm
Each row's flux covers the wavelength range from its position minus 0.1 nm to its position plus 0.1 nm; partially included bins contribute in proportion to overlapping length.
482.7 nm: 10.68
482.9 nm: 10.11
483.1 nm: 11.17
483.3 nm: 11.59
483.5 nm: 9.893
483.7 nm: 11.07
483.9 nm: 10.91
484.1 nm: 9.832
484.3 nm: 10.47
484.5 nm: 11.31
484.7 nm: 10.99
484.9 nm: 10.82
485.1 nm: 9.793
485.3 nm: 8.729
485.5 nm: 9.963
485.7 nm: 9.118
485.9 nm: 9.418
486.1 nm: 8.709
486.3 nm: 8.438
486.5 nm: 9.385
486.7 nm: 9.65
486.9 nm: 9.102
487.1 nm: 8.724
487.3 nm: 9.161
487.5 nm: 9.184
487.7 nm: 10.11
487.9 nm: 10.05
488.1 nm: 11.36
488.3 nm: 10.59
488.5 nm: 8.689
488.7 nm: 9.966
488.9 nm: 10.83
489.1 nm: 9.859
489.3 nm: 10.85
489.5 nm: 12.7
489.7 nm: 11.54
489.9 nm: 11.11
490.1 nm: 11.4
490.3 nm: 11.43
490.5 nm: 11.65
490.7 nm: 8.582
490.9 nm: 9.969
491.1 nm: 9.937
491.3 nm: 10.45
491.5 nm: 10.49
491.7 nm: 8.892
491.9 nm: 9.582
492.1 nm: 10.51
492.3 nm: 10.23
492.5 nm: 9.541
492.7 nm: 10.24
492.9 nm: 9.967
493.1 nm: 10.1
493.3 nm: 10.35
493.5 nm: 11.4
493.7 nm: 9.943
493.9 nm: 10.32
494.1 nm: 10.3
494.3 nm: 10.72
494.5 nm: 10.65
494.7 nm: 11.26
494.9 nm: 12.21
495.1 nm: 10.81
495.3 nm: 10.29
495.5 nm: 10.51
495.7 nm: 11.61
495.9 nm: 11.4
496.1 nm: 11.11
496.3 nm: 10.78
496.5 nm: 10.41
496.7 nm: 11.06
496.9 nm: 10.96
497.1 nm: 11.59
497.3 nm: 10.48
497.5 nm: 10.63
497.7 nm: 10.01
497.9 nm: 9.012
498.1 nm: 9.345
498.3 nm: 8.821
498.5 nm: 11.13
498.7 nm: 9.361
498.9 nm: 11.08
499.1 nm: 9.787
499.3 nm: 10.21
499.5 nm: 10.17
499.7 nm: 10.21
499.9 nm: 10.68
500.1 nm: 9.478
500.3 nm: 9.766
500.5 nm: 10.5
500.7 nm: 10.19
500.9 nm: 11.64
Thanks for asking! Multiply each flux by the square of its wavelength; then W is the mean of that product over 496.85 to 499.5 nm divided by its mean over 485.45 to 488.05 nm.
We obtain 1.1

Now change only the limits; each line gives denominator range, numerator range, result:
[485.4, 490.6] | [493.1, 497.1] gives 1.10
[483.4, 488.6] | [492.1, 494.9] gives 1.10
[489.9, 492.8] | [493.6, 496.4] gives 1.08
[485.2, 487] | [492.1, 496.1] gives 1.20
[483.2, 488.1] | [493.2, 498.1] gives 1.13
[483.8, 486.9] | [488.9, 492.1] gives 1.10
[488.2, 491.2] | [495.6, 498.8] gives 1.02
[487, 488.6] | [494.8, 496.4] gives 1.18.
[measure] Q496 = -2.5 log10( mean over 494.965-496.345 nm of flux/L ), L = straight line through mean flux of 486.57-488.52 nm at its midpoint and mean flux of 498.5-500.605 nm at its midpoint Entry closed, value -0.10 mag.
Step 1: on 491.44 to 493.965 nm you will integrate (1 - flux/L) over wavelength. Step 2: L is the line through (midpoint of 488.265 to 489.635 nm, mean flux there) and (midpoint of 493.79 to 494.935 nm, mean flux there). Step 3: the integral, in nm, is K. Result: 0.15 nm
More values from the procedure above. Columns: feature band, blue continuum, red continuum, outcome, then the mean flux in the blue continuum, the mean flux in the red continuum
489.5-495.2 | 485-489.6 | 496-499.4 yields -0.28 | 9.76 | 10.3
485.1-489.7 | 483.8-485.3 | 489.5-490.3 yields 0.52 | 10.5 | 11.5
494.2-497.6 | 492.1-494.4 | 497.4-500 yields -0.27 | 10.3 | 10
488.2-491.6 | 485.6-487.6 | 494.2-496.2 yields -0.26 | 9.09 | 11.1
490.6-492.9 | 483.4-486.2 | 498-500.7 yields 0.05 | 10.1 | 10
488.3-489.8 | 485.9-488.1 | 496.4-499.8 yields -0.17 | 9.35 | 10.3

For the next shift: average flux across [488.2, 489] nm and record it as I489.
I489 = 10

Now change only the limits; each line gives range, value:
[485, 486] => 9.4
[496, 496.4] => 10.9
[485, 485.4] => 9.26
